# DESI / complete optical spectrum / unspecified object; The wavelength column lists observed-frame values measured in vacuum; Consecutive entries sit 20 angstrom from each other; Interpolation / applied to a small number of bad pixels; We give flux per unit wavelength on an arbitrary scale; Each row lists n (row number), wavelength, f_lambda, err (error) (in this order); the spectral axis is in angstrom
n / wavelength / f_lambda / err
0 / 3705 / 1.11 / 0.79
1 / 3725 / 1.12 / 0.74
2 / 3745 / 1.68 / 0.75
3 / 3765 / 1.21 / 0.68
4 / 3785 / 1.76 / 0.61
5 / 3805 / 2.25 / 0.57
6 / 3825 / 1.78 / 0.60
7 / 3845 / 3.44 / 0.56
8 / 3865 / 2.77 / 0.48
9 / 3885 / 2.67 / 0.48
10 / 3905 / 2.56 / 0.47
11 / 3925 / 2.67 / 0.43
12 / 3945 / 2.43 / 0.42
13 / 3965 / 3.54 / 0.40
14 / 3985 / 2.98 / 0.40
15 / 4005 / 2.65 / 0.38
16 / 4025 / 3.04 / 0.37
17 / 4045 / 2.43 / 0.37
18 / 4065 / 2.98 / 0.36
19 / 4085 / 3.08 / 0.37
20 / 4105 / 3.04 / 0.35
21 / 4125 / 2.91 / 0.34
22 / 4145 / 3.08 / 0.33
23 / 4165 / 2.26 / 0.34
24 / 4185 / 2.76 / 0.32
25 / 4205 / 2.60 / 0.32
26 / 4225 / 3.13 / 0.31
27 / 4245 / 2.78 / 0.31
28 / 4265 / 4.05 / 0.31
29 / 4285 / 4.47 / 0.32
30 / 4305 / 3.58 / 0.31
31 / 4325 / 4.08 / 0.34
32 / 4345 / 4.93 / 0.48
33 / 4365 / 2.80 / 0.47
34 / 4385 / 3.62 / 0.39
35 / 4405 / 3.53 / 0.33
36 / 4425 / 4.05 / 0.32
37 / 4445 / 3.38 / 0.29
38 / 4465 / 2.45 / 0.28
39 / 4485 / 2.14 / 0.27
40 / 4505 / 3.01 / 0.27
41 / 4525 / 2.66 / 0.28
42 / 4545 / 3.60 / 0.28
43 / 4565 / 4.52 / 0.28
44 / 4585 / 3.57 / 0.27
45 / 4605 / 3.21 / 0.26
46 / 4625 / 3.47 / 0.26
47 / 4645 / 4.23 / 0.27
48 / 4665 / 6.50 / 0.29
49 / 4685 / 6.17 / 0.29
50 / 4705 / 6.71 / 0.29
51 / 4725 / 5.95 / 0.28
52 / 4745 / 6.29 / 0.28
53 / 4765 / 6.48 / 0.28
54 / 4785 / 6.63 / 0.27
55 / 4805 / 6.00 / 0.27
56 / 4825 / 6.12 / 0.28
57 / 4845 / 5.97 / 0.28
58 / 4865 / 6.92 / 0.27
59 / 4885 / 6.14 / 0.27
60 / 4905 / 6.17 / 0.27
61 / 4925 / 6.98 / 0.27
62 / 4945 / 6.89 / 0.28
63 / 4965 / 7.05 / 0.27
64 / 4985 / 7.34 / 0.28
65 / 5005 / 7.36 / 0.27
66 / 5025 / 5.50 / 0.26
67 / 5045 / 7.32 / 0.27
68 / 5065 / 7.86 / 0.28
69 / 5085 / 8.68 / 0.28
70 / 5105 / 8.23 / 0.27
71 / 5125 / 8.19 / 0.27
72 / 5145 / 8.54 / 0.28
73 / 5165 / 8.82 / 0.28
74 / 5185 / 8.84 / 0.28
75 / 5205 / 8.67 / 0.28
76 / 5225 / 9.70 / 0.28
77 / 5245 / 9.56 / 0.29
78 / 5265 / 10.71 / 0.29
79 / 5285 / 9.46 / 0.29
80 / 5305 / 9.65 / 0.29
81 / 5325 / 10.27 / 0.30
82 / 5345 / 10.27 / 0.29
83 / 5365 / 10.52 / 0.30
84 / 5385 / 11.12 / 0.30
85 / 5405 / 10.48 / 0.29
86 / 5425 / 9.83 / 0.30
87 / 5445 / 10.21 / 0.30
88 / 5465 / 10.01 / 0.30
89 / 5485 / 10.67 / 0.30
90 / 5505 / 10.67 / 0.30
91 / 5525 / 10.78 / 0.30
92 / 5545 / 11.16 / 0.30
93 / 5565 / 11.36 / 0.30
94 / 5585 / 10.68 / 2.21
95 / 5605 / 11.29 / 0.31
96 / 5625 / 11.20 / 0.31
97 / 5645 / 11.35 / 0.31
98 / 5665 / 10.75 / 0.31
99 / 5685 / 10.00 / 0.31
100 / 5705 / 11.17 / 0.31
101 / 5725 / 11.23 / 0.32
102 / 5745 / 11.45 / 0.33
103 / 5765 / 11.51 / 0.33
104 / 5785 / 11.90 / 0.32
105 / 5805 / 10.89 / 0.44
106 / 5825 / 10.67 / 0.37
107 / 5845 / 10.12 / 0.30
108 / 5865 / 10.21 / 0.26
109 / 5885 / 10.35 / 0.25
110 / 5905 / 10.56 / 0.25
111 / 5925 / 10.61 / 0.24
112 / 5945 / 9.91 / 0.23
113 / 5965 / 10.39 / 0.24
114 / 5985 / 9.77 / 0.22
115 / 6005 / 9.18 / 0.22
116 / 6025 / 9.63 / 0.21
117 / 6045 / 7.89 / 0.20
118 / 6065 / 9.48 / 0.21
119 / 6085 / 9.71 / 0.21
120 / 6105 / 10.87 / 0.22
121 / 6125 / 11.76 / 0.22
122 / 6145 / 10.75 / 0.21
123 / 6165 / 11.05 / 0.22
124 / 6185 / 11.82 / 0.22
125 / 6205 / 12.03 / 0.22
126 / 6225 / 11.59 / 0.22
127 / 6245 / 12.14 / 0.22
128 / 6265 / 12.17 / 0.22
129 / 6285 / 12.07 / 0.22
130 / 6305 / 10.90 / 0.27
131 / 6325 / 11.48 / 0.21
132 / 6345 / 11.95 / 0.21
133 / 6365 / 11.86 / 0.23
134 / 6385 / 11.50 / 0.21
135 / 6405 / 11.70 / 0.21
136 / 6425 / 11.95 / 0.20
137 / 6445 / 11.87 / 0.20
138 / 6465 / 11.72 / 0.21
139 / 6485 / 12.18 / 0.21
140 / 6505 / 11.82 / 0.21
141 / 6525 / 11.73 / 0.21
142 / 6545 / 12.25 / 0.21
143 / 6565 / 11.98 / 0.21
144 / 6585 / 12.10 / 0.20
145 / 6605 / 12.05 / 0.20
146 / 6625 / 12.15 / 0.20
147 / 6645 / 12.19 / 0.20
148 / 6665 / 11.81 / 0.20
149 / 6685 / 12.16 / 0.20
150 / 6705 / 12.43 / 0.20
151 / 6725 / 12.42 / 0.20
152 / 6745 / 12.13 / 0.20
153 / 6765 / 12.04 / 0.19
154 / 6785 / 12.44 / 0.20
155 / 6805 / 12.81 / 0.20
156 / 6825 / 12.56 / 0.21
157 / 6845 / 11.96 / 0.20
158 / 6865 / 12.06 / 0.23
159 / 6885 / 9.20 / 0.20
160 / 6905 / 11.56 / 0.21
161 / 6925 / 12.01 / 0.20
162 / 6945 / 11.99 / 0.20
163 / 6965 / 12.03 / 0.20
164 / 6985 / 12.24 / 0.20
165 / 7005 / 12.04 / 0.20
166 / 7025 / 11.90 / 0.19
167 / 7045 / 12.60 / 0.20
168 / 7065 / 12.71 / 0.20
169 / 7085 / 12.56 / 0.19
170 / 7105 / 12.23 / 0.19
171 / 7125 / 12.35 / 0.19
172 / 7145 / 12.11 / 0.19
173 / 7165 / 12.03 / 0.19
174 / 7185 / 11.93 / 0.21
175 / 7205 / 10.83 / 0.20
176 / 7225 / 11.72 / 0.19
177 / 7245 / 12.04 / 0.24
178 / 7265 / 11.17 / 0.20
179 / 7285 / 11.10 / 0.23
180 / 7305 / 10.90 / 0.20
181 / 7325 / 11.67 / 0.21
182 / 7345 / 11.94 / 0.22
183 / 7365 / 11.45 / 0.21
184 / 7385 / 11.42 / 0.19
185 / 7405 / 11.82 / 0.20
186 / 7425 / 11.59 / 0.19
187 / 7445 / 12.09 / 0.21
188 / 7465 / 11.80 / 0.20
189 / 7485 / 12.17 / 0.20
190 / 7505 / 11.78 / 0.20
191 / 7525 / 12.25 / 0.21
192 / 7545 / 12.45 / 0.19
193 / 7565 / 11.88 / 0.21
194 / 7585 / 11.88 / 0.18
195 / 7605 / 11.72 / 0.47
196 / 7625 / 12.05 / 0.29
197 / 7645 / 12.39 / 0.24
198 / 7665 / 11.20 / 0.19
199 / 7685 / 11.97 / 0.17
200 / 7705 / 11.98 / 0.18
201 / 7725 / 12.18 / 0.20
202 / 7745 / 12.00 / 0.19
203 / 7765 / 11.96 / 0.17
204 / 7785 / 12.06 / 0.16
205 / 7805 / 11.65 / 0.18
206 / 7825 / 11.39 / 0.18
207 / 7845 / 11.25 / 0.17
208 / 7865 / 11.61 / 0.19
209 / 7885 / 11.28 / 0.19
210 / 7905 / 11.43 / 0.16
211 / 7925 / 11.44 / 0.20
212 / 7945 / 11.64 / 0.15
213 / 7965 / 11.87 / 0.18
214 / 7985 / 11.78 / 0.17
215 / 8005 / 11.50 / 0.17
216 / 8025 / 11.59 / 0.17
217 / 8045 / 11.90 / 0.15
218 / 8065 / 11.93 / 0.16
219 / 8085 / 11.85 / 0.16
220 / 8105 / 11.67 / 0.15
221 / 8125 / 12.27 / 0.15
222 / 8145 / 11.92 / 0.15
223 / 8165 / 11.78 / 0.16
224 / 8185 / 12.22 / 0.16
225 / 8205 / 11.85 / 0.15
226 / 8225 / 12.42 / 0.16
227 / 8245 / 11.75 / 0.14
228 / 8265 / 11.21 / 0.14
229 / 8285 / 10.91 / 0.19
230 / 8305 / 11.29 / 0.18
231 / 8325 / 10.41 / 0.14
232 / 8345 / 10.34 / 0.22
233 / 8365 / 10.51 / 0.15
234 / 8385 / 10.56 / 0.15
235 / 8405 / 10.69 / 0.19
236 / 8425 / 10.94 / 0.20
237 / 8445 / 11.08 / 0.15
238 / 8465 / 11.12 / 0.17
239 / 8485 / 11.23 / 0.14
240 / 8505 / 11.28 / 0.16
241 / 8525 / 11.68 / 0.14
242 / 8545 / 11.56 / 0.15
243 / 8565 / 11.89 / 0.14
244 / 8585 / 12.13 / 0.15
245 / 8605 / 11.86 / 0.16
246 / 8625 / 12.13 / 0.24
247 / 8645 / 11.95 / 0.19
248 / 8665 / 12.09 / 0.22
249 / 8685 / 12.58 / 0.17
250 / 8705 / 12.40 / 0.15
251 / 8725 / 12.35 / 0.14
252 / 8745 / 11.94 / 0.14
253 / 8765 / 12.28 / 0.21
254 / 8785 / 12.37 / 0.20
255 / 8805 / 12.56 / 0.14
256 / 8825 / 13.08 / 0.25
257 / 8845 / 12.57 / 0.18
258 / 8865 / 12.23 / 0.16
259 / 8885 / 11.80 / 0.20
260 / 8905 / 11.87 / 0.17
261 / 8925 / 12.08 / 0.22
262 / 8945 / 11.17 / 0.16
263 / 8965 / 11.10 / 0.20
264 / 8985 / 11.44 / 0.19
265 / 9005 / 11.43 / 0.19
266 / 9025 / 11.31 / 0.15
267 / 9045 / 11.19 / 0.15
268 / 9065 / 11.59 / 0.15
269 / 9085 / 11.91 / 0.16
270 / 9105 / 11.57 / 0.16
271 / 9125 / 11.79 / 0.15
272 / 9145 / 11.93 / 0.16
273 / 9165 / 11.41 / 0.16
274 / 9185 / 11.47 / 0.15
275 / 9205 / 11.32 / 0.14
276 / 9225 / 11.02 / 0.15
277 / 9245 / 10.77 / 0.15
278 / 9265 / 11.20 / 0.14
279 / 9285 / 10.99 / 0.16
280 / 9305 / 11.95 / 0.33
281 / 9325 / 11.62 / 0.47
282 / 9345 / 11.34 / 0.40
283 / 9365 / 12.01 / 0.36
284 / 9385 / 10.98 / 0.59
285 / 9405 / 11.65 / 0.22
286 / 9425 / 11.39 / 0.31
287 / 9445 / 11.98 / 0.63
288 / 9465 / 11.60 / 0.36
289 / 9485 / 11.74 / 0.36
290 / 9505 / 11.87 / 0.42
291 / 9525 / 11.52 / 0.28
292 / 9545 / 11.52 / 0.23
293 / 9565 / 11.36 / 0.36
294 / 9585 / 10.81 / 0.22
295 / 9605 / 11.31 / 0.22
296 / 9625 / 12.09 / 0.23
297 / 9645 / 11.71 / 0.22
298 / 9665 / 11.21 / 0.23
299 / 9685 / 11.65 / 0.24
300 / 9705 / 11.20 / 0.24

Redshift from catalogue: 0.17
